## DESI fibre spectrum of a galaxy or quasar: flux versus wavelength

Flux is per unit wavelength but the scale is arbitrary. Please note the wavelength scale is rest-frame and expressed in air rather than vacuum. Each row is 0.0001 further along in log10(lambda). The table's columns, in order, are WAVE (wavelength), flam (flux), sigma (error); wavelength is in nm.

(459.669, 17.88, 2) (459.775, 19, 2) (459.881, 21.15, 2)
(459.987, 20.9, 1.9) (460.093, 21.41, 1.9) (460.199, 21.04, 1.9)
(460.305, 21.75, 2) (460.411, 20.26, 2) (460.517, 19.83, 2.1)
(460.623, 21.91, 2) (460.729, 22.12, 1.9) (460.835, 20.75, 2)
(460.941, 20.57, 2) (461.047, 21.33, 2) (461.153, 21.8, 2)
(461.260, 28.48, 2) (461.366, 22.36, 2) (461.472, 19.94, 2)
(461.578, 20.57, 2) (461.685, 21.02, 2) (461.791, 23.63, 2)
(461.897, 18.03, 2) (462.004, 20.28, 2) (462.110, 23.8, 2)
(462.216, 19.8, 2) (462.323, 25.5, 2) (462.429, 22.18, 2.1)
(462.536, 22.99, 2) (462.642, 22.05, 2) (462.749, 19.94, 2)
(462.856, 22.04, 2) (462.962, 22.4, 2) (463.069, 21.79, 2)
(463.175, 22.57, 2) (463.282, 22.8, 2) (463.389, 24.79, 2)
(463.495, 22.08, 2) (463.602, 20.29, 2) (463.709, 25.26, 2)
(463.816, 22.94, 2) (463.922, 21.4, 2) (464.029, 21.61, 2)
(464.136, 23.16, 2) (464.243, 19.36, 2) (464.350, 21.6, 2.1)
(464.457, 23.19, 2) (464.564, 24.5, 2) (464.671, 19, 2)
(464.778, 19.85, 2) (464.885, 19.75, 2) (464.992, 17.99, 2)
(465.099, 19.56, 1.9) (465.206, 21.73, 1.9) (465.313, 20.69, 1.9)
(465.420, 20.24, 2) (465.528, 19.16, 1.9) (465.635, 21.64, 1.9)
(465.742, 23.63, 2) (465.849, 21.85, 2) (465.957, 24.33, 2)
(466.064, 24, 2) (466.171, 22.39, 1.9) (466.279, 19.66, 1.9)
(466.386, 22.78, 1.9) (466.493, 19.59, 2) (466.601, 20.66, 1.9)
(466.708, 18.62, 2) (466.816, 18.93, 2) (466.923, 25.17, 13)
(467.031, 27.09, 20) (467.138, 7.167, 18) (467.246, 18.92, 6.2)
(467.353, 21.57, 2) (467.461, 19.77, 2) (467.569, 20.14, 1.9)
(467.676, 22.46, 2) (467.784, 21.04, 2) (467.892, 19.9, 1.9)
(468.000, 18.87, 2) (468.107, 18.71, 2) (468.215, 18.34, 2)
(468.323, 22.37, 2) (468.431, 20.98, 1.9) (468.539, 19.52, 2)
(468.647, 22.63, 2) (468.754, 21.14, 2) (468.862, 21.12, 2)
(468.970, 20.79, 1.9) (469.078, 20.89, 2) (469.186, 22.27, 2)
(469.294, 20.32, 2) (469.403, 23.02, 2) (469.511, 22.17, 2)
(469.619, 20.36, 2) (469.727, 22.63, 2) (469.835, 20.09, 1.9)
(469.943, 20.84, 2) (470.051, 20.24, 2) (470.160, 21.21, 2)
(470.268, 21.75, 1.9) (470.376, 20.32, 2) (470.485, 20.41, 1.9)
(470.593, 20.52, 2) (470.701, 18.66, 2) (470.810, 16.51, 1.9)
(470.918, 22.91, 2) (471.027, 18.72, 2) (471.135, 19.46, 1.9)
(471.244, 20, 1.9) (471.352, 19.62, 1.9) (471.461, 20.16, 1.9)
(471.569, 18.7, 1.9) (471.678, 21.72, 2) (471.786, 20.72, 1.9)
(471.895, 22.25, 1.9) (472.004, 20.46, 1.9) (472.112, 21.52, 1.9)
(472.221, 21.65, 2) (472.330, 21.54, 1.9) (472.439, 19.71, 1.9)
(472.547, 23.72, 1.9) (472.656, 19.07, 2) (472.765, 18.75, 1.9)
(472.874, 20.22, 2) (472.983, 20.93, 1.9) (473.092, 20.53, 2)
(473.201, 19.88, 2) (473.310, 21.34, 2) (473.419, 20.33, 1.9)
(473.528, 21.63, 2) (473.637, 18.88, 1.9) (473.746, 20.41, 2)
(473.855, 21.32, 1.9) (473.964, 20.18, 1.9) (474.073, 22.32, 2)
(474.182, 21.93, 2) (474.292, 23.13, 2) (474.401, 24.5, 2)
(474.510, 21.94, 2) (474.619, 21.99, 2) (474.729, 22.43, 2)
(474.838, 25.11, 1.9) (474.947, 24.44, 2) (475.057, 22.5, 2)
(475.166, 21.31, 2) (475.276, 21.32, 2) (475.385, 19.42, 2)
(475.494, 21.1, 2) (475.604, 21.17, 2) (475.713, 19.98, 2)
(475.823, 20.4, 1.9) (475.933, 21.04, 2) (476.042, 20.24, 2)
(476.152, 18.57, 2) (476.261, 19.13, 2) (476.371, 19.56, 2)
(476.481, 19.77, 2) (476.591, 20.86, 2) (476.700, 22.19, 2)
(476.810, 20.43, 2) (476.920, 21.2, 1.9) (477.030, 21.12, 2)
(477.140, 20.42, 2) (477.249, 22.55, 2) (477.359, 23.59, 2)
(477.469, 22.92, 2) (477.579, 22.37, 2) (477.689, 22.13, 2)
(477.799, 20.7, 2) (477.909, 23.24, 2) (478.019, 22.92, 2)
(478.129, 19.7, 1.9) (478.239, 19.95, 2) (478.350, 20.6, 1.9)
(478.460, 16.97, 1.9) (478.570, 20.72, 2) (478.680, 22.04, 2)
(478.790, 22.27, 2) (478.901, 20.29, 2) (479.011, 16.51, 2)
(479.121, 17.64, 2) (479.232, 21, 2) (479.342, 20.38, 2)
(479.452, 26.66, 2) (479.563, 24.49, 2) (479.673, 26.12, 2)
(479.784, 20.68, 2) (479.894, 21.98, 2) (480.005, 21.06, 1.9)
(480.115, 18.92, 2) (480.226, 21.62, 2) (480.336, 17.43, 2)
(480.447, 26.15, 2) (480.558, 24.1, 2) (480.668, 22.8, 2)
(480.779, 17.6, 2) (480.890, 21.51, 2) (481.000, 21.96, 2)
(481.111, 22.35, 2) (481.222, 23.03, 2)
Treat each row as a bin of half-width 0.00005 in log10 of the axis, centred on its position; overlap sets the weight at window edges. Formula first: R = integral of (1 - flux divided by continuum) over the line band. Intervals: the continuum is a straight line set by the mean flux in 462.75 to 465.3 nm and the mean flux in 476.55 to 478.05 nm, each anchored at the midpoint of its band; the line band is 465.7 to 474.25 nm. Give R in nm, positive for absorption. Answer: 0.42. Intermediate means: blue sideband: 21.7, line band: 20.7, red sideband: 21.9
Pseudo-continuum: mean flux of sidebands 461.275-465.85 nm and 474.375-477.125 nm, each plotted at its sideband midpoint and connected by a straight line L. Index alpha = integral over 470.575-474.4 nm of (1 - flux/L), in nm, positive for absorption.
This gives 0.13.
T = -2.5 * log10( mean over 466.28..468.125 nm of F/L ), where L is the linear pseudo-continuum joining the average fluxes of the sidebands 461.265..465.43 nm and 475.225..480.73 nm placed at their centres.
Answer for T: 0.08 mag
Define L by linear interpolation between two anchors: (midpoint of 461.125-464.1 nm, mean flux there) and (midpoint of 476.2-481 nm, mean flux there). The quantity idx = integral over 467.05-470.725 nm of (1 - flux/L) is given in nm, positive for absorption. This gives 0.24 nm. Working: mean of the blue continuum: 22.2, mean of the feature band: 20.4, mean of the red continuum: 21.3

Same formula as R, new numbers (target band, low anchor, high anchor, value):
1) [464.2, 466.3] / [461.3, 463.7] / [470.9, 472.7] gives 0.03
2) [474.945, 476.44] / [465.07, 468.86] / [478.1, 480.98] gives 0.03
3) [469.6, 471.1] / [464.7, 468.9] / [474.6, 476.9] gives 0.03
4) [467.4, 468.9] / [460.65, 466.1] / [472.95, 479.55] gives 0.07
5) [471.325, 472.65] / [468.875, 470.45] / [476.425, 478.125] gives 0.03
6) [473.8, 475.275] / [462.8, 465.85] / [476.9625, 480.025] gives -0.07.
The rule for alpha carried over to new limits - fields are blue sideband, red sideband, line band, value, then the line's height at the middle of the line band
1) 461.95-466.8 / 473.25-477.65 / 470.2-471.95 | 0.11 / 21.5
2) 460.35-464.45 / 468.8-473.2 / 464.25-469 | 0.13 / 21.3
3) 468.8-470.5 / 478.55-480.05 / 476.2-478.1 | 0.00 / 21.5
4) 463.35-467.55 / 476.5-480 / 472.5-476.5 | 0.04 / 21.3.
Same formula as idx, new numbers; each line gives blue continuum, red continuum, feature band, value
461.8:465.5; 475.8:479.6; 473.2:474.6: -0.02 nm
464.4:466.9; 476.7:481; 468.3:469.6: -0.01 nm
